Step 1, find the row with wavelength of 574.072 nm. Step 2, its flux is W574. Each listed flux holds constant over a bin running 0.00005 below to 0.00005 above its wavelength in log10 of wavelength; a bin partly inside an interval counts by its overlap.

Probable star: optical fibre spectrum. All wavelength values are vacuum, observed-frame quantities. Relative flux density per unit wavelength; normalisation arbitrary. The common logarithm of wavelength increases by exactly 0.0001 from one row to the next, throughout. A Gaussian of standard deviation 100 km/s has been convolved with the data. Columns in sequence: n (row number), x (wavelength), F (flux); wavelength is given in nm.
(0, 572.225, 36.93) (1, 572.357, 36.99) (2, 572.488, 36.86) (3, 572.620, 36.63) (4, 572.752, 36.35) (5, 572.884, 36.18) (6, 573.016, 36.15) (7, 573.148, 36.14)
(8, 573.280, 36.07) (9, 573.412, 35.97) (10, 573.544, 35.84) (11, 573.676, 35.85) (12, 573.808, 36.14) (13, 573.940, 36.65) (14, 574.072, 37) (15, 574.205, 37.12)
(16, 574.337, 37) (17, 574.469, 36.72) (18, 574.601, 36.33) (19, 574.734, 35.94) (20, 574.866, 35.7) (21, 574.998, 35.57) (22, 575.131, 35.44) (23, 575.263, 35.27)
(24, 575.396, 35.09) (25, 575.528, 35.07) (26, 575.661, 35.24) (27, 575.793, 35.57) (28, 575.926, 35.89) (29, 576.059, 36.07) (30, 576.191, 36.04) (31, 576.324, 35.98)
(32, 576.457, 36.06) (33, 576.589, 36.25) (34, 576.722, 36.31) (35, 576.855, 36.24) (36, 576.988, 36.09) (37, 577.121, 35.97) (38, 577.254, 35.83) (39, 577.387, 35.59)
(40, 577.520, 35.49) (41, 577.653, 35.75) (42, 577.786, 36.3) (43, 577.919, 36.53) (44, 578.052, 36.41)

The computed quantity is 37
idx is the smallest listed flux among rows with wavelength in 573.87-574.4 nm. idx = 36.65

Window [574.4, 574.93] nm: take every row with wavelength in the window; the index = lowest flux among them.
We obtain 35.7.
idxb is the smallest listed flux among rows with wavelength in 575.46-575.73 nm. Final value 35.07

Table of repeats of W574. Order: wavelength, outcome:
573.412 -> 35.97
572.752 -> 36.35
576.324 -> 35.98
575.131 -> 35.44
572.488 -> 36.86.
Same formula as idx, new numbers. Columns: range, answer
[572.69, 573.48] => 35.97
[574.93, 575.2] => 35.44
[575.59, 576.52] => 35.24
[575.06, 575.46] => 35.09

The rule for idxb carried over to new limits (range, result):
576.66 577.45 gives 35.59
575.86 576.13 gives 35.89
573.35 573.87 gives 35.84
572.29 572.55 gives 36.86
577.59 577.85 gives 35.75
